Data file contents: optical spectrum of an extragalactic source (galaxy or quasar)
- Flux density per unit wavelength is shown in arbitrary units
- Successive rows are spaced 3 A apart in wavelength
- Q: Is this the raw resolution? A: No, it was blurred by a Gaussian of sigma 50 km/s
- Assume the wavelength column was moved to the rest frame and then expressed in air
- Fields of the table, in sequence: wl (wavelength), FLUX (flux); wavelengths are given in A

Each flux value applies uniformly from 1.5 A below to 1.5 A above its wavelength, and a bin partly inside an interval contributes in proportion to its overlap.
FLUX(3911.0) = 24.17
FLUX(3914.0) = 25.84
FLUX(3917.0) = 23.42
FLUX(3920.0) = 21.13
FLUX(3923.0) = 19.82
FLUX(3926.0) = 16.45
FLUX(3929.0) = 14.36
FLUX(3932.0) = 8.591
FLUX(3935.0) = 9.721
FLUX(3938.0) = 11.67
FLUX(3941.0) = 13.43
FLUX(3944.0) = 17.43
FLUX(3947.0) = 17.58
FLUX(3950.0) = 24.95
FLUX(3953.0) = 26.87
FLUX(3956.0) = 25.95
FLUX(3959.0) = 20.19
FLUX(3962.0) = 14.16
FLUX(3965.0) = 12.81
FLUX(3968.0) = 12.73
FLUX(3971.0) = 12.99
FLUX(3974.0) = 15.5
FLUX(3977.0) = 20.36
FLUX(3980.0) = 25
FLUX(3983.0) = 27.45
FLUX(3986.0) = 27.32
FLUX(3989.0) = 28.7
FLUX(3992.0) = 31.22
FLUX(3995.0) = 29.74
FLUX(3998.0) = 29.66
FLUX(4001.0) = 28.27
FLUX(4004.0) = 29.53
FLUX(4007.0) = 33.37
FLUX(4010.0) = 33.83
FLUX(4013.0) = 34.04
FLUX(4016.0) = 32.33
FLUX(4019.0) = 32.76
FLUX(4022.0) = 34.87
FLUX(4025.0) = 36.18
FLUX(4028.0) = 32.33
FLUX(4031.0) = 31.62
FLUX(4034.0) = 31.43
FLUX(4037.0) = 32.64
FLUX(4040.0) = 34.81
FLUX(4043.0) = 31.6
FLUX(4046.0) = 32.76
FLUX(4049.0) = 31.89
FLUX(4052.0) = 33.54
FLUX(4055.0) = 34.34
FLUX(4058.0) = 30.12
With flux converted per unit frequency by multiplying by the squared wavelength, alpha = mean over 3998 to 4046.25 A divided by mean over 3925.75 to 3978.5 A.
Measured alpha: 2.05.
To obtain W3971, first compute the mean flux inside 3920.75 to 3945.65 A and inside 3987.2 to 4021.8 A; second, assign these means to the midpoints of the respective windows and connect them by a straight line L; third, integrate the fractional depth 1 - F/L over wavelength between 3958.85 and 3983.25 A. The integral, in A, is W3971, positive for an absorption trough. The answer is 6.4 A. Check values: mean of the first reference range 14.2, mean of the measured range 17.3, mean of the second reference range 31.3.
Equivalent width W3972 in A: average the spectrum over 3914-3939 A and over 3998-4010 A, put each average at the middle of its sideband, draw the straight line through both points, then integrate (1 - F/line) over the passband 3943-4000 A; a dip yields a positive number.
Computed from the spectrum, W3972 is 5.8 A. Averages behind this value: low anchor 16.3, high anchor 30.7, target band 22.2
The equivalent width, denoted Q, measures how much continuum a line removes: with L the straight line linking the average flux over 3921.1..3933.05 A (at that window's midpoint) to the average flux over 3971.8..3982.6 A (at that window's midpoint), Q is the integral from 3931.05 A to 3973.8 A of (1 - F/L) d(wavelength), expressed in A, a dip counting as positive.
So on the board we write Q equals 3.6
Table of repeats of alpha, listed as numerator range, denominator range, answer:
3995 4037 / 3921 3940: 2.47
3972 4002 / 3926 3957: 1.58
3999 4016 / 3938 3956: 1.65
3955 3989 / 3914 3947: 1.25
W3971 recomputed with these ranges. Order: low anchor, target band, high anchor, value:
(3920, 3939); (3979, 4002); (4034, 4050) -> -4.1 A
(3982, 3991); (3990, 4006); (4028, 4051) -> -0.4 A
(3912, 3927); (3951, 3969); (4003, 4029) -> 4.9 A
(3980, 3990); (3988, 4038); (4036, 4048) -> -3.1 A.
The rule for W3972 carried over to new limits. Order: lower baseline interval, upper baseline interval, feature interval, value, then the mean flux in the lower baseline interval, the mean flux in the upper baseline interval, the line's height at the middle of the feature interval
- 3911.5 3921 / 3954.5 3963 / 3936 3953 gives 3.0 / 23.7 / 20.4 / 21.5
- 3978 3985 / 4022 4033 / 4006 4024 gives -1.3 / 25.9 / 33.5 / 31.4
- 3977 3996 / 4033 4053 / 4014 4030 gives -1.5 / 27.6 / 32.7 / 30.8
